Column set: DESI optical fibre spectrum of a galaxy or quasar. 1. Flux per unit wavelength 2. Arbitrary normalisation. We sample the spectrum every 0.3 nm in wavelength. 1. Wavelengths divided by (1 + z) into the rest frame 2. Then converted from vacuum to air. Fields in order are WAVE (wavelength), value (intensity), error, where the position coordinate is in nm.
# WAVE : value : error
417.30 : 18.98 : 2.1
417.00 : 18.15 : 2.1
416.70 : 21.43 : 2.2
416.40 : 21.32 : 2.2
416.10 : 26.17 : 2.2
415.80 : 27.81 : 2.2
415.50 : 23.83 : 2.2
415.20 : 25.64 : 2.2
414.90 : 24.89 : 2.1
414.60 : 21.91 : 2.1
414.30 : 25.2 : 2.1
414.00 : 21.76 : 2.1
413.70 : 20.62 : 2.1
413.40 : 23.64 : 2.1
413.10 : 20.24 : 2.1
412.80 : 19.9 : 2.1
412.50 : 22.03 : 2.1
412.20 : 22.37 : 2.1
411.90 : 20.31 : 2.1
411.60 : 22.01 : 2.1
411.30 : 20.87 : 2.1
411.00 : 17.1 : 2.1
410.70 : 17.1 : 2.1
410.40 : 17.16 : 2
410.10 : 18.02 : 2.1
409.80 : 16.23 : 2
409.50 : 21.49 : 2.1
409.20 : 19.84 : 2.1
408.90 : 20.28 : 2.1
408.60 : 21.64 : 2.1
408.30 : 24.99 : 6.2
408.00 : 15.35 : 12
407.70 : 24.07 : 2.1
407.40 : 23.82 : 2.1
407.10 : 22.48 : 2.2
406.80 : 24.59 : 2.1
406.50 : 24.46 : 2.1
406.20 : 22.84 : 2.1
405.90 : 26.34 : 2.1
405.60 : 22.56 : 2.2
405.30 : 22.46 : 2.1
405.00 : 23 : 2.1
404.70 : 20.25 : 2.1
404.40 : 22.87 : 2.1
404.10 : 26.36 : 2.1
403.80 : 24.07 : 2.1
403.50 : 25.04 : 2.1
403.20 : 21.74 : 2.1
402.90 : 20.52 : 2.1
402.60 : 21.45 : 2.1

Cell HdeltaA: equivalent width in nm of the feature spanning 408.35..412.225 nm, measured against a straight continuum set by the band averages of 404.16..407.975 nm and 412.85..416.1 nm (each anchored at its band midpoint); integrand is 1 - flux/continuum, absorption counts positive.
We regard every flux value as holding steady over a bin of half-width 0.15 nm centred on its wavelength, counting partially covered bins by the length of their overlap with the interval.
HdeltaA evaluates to 0.62 nm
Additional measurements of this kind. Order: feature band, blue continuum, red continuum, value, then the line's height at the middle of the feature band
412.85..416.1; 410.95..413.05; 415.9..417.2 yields -0.33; 21.4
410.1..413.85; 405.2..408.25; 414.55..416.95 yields 0.54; 23.6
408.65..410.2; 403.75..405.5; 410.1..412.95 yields 0.11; 20.8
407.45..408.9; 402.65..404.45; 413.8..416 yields 0.14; 23.8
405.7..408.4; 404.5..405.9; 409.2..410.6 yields -0.29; 20.9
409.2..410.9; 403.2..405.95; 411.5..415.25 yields 0.34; 22.7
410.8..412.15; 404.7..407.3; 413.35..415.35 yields 0.19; 23.4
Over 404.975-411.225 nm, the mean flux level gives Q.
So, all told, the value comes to 21.2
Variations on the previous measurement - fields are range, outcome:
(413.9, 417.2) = 23.4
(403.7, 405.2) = 23.3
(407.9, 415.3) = 20.8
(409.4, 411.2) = 17.8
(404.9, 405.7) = 22.7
